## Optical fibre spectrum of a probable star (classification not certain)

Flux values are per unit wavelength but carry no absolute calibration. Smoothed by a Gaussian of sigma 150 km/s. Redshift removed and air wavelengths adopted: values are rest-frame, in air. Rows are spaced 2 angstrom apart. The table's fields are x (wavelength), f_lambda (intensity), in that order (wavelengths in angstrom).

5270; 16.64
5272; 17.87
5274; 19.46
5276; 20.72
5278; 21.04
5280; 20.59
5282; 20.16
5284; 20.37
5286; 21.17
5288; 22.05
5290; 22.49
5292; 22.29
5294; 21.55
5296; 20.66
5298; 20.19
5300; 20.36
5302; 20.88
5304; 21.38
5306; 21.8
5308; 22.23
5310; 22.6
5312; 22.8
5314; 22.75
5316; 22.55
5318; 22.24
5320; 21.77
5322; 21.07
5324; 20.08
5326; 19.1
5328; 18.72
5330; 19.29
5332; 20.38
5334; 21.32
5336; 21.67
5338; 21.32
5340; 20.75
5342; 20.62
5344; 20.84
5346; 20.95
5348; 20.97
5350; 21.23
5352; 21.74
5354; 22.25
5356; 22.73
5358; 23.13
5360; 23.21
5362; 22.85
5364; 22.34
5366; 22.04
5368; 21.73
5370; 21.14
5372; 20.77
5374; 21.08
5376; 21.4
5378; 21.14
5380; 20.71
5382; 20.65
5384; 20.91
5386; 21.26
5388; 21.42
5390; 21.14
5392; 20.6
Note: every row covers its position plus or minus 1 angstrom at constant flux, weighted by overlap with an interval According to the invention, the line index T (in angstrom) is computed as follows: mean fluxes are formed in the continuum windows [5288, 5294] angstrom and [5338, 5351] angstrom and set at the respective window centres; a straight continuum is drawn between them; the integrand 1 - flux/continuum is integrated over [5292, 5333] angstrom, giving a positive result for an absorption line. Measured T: 1.0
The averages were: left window 22.2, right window 20.9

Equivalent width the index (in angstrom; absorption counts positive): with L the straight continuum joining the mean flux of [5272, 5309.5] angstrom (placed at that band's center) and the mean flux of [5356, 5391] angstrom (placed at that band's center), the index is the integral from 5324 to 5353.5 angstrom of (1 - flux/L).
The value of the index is 1.0 angstrom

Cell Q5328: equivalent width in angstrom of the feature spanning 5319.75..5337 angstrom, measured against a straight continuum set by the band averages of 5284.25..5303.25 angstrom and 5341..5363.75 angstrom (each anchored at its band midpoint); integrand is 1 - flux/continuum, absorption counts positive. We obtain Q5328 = 1.0 angstrom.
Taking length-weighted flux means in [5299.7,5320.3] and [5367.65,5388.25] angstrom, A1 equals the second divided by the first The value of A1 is 0.96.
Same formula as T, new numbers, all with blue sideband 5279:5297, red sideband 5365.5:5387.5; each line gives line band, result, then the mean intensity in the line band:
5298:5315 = -0.4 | 21.8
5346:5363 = -0.8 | 22.2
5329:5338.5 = 0.2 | 20.8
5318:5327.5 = 0.3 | 20.6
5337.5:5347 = 0.1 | 20.9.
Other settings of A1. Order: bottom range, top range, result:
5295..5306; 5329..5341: 1.00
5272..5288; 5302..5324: 1.08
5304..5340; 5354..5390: 1.02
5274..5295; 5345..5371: 1.04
